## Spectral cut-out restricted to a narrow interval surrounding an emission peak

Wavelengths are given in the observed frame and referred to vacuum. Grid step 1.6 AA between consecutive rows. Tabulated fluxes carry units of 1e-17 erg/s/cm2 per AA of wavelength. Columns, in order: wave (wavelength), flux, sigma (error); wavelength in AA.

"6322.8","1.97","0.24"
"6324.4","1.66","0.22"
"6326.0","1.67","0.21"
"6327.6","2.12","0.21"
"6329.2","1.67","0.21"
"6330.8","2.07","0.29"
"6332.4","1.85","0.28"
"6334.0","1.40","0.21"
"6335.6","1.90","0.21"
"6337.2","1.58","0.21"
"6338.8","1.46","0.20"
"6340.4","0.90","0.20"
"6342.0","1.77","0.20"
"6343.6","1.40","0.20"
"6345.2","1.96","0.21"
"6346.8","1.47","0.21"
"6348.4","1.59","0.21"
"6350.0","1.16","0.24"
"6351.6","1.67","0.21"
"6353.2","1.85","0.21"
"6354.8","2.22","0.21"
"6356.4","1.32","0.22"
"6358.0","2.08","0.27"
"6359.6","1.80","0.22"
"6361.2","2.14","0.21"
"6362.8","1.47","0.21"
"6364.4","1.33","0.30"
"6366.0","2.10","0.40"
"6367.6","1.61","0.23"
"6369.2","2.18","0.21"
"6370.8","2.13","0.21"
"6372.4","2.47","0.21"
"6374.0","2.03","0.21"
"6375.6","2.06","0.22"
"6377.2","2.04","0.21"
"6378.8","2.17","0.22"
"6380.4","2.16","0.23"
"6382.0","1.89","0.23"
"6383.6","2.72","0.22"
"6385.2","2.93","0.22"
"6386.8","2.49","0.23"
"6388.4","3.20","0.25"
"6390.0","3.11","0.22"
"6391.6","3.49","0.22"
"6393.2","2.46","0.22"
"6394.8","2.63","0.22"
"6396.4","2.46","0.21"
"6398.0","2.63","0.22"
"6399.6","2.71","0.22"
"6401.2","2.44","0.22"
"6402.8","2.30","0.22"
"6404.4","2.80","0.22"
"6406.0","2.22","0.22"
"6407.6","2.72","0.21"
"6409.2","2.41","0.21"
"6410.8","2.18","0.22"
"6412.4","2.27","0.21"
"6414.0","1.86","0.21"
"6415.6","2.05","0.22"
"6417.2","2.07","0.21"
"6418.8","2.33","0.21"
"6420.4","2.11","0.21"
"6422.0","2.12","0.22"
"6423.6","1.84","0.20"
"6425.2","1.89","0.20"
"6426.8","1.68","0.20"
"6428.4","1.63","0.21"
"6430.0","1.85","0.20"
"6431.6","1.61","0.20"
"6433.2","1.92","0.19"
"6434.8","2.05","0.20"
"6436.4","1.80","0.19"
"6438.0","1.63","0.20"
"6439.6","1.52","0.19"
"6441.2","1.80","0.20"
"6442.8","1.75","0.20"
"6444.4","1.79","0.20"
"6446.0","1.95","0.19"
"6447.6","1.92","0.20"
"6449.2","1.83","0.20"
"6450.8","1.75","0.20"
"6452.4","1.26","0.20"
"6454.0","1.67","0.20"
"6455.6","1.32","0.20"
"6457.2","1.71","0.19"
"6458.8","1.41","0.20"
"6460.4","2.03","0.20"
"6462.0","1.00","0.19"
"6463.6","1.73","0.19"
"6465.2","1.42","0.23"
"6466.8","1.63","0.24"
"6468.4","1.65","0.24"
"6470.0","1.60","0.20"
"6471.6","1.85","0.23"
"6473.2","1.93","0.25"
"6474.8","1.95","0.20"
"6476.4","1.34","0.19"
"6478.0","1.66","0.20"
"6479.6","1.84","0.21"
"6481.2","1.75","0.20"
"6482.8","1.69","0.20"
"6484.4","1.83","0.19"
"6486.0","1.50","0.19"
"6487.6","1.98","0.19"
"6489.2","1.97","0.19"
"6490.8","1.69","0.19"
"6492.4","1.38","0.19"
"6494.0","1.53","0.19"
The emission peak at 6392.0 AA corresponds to Mg II 2798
